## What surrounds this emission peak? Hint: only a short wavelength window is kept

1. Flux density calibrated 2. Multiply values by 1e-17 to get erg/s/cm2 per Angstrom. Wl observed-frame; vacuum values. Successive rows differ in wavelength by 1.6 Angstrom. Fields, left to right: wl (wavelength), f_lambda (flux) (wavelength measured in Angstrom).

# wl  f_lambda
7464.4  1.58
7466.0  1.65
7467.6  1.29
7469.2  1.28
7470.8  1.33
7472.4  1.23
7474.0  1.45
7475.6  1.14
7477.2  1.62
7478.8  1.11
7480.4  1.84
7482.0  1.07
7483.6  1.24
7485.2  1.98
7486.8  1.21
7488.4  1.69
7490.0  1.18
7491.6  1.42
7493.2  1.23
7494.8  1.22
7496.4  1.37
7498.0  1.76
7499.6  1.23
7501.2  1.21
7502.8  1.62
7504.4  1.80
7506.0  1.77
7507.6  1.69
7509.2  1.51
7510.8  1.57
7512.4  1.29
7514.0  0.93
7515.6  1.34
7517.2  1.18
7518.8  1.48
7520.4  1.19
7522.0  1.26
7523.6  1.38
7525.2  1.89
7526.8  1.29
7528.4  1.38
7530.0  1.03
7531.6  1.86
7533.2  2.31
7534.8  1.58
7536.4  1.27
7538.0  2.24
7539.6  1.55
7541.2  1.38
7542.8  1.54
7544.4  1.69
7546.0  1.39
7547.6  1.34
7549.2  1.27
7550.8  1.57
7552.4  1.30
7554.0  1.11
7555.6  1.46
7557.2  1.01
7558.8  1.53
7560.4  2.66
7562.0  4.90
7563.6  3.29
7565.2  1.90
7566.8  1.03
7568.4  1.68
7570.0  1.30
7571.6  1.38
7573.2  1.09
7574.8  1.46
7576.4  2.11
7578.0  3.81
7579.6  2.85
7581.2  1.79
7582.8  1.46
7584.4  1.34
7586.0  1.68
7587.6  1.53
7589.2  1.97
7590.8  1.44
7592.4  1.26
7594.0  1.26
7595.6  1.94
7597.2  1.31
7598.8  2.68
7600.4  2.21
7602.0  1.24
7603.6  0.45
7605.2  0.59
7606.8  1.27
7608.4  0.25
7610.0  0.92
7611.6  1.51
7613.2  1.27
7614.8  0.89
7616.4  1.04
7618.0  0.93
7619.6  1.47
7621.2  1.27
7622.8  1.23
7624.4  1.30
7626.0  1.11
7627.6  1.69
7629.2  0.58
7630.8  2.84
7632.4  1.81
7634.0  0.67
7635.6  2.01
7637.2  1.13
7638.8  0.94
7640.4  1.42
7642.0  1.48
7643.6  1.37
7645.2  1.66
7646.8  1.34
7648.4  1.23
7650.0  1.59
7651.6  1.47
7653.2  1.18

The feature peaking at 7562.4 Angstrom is [S II] 6716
